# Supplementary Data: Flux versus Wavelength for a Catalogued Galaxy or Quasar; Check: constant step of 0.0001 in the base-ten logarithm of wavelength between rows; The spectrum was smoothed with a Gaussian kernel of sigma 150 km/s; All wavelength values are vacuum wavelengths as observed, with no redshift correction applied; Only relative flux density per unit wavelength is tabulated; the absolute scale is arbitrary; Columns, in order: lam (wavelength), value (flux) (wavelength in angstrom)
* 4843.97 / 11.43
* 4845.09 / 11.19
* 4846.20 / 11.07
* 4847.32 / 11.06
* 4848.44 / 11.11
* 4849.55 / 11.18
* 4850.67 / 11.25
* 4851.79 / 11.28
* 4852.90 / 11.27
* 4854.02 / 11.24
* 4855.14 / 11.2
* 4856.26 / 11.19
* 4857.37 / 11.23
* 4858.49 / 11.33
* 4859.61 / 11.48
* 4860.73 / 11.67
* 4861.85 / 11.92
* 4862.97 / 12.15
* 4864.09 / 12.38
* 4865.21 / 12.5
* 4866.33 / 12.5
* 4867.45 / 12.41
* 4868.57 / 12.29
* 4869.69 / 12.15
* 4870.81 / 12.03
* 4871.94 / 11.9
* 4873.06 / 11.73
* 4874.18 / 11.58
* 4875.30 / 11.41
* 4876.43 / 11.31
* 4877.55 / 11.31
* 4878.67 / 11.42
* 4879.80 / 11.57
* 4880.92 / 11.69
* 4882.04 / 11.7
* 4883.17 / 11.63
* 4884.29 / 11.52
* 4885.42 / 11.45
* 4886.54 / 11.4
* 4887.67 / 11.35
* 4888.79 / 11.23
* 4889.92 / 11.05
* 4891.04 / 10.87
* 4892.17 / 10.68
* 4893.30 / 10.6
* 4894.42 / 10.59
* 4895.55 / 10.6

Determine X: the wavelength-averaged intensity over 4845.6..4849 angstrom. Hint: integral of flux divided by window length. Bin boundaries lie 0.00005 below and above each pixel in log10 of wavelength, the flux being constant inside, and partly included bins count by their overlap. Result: 11.1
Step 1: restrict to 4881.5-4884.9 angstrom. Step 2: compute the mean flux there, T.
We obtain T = 11.6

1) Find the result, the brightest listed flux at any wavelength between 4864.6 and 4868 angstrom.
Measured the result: 12.5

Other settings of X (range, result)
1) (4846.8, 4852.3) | 11.2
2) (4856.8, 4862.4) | 11.5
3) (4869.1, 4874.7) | 11.9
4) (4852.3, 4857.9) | 11.2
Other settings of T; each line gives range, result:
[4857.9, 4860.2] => 11.4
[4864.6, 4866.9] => 12.5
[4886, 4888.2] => 11.4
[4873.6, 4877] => 11.4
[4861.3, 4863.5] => 12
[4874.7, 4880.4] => 11.4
